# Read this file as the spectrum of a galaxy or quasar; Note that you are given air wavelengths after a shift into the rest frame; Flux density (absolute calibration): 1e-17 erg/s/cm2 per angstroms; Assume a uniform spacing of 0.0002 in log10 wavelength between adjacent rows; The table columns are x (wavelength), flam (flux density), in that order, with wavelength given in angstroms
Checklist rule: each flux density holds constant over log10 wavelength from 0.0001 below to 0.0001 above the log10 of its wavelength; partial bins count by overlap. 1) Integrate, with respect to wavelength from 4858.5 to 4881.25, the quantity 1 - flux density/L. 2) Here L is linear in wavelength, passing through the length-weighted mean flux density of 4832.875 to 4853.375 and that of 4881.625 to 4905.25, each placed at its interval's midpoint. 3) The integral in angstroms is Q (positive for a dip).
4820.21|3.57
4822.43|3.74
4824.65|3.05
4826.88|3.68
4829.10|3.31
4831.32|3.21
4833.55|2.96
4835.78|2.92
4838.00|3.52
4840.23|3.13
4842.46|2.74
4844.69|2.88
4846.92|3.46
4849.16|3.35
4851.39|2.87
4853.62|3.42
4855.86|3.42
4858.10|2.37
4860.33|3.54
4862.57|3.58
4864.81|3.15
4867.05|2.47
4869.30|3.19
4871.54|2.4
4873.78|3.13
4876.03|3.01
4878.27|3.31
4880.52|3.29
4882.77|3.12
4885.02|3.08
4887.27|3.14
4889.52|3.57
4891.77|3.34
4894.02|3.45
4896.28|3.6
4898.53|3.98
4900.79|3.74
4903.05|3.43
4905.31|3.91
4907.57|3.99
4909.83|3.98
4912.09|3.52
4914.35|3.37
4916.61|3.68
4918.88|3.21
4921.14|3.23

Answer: 1.5 angstroms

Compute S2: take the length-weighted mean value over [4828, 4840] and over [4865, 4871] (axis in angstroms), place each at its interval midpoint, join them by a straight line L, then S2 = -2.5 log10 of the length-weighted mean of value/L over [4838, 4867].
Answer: -0.06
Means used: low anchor 3.18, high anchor 2.84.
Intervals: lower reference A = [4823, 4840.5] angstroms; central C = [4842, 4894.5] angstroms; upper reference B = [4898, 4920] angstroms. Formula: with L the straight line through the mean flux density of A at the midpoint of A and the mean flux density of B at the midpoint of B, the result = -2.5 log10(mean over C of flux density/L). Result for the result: 0.10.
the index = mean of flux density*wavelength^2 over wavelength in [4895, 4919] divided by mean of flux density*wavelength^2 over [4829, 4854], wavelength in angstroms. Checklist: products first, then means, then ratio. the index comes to 1.2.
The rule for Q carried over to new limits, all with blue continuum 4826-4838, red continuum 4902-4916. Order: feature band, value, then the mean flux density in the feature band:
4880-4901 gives 1.00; 3.42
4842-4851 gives 0.57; 3.11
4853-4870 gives 1.40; 3.13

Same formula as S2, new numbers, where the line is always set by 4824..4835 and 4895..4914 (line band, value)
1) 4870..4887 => 0.17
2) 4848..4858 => 0.07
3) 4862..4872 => 0.18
